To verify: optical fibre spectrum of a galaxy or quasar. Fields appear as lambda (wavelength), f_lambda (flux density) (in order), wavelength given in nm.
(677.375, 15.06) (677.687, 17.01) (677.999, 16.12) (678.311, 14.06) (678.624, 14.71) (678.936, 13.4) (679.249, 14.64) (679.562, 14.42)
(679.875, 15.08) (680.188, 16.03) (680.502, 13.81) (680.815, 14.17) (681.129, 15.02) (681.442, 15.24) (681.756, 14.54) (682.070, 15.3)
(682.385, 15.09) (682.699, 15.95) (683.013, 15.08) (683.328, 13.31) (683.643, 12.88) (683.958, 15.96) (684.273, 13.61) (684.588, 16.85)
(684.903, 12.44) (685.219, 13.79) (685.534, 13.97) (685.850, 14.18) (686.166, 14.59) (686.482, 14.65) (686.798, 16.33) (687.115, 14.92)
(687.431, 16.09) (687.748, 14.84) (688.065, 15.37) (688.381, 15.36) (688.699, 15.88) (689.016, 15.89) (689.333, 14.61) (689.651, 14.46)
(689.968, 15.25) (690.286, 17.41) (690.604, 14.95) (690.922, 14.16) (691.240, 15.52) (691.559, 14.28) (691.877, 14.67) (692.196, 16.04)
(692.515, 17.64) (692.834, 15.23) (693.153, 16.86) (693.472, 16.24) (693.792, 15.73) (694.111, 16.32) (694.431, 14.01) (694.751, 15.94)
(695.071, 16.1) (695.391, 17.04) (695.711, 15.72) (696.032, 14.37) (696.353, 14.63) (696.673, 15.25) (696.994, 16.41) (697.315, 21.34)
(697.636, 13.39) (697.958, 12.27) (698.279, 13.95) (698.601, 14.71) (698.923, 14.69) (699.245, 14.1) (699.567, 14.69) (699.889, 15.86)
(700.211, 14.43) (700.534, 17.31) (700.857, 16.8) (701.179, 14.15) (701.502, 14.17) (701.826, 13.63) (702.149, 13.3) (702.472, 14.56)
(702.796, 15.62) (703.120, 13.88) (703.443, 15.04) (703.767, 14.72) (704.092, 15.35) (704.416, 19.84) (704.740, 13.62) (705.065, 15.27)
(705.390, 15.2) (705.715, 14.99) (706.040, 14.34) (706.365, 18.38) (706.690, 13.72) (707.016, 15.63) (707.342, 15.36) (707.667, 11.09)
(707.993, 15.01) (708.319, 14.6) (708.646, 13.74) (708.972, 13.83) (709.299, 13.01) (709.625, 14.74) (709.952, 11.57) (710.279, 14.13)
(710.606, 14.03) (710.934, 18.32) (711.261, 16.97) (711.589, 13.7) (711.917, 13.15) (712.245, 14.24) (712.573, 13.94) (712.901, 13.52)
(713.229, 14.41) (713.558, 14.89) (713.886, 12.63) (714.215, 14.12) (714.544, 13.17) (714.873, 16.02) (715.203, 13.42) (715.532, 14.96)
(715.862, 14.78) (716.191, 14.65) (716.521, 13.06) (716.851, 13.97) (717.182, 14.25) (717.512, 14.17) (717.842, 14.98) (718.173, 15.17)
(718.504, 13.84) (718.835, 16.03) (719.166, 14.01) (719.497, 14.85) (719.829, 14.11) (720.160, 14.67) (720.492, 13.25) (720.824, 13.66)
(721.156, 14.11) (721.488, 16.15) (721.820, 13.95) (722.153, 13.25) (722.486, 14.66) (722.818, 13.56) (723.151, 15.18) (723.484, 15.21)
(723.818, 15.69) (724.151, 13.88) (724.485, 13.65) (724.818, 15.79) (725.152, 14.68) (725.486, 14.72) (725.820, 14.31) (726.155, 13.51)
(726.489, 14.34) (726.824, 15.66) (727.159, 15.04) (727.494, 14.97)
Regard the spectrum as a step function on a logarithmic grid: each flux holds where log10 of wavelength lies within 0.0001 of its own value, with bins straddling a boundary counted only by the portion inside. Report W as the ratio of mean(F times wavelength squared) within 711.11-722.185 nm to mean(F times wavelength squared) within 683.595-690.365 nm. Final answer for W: 1.04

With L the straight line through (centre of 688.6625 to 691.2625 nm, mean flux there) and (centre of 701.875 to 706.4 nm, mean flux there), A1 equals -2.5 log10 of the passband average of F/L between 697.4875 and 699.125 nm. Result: 0.11 mag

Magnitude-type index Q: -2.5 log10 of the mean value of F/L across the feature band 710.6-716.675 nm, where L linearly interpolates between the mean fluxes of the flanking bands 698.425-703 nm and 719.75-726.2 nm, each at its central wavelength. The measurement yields 0.01 mag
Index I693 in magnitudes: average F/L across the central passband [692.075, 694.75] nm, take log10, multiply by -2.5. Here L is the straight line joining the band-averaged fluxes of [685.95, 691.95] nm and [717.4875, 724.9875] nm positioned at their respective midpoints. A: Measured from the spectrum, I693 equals -0.06 mag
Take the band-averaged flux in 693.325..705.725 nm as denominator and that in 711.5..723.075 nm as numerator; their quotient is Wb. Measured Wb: 0.9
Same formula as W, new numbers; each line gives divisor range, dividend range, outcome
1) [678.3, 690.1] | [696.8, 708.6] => 1.07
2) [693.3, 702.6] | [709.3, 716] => 0.98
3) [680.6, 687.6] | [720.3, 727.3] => 1.10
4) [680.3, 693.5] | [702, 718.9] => 1.03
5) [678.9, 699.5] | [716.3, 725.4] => 1.04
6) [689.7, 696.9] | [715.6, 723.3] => 0.99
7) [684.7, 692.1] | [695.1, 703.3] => 1.04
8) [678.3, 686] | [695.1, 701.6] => 1.10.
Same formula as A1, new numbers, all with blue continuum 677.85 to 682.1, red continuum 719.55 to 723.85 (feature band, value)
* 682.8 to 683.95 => 0.04 mag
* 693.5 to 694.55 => -0.06 mag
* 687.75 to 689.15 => -0.06 mag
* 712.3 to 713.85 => 0.03 mag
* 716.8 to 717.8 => 0.01 mag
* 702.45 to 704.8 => -0.07 mag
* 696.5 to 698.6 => -0.06 mag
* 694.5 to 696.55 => -0.07 mag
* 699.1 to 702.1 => -0.03 mag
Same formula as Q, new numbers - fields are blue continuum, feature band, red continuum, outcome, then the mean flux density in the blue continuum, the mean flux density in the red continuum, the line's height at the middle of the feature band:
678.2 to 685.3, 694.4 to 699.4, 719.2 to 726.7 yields -0.055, 14.6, 14.4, 14.5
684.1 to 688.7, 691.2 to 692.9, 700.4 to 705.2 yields -0.046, 14.8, 15.1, 14.9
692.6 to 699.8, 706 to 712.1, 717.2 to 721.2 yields 0.027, 15.4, 14.4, 14.9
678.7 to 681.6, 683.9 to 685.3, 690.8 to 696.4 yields 0.037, 14.6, 15.6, 15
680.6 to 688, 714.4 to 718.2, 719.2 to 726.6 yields 0.008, 14.7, 14.4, 14.5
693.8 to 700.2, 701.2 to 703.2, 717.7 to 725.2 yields 0.069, 15.3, 14.5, 15.1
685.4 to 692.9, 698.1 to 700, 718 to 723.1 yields 0.027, 15.3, 14.4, 15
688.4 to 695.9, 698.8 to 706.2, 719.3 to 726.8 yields 0.015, 15.6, 14.4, 15.2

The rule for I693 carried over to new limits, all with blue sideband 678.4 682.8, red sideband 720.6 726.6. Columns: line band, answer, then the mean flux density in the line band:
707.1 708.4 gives 0.037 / 14.1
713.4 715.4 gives 0.035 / 14.1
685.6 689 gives -0.035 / 15.2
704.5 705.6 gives -0.035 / 15.1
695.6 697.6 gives -0.103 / 16.1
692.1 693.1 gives -0.118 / 16.4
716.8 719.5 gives -0.008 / 14.6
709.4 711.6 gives -0.019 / 14.8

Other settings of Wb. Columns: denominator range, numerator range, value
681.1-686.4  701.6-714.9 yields 1.00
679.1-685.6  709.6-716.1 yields 0.98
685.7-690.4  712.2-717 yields 0.92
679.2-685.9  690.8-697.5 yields 1.09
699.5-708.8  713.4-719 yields 0.96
